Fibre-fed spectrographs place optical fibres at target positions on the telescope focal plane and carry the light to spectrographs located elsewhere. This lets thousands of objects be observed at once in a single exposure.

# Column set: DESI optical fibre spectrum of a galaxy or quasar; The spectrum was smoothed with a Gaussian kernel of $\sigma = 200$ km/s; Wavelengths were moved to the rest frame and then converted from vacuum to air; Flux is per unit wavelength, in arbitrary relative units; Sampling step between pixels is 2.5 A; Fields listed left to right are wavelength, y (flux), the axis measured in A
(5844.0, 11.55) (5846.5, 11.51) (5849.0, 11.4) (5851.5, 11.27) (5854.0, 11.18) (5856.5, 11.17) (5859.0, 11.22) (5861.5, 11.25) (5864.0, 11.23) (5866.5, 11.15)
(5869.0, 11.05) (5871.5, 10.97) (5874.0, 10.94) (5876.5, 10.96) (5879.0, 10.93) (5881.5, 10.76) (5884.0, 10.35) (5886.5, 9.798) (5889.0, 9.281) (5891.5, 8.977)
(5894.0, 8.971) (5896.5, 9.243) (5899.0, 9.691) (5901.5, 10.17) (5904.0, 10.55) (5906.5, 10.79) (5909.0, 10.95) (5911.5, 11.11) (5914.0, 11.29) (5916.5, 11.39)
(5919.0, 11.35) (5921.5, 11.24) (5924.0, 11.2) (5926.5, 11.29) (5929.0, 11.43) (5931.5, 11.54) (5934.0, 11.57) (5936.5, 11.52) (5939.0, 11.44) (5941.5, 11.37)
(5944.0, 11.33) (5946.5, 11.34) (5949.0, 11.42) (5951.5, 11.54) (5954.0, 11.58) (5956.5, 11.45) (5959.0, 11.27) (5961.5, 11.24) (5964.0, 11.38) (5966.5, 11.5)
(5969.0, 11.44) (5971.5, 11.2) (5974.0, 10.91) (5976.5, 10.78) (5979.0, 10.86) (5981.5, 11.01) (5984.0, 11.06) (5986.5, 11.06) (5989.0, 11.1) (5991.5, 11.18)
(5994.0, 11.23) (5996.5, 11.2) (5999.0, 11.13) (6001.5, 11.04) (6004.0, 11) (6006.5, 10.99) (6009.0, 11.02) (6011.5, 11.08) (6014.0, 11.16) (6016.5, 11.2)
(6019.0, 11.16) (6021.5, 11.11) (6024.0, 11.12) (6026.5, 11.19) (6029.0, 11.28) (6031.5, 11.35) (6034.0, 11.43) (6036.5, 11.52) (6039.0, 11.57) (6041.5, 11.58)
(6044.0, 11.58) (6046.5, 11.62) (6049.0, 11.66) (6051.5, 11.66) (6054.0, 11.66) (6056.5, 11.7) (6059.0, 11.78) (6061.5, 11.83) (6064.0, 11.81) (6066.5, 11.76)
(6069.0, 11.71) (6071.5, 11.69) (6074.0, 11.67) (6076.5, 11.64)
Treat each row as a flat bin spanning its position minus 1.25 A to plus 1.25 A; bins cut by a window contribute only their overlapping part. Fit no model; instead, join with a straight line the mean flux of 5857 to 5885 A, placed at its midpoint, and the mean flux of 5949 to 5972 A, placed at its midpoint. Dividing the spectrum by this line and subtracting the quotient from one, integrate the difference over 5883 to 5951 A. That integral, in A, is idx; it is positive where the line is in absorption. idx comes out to 2.7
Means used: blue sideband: 11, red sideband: 11.4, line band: 10.8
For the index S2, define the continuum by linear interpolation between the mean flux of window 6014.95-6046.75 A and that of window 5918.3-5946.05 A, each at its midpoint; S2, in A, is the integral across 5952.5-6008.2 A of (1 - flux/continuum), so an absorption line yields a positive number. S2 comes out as 1.0 A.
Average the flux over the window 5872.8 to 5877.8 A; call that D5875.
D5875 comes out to 10.9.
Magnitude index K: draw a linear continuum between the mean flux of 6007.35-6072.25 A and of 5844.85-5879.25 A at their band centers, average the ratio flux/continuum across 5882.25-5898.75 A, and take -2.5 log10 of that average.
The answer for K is 0.18 mag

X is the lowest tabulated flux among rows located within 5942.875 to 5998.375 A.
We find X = 10.78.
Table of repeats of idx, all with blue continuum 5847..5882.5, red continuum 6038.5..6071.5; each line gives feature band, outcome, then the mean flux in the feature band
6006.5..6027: 0.8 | 11.1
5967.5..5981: 0.5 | 11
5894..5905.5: 1.4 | 9.83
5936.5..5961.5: -0.1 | 11.4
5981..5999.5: 0.6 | 11.1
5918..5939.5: -0.2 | 11.4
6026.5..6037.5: 0.2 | 11.4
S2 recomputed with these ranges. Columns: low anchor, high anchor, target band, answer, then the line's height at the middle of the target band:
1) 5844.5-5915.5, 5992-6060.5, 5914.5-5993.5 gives -2.1 A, 11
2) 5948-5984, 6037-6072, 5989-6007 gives 0.5 A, 11.4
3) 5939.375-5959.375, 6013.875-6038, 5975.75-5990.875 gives 0.5 A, 11.3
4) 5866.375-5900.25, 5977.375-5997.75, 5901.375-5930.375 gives -1.7 A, 10.5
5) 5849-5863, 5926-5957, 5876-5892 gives 1.6 A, 11.3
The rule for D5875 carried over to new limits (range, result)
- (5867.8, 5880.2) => 11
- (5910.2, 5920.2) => 11.3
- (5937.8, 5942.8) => 11.4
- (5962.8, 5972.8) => 11.4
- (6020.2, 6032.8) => 11.2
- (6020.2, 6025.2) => 11.1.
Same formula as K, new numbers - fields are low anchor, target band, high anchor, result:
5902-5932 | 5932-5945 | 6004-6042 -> -0.028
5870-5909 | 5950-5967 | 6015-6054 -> -0.064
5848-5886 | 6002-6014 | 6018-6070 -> 0.038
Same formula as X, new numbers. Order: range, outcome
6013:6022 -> 11.11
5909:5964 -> 10.95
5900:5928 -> 10.17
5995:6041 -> 10.99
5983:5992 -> 11.06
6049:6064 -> 11.66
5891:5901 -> 8.971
